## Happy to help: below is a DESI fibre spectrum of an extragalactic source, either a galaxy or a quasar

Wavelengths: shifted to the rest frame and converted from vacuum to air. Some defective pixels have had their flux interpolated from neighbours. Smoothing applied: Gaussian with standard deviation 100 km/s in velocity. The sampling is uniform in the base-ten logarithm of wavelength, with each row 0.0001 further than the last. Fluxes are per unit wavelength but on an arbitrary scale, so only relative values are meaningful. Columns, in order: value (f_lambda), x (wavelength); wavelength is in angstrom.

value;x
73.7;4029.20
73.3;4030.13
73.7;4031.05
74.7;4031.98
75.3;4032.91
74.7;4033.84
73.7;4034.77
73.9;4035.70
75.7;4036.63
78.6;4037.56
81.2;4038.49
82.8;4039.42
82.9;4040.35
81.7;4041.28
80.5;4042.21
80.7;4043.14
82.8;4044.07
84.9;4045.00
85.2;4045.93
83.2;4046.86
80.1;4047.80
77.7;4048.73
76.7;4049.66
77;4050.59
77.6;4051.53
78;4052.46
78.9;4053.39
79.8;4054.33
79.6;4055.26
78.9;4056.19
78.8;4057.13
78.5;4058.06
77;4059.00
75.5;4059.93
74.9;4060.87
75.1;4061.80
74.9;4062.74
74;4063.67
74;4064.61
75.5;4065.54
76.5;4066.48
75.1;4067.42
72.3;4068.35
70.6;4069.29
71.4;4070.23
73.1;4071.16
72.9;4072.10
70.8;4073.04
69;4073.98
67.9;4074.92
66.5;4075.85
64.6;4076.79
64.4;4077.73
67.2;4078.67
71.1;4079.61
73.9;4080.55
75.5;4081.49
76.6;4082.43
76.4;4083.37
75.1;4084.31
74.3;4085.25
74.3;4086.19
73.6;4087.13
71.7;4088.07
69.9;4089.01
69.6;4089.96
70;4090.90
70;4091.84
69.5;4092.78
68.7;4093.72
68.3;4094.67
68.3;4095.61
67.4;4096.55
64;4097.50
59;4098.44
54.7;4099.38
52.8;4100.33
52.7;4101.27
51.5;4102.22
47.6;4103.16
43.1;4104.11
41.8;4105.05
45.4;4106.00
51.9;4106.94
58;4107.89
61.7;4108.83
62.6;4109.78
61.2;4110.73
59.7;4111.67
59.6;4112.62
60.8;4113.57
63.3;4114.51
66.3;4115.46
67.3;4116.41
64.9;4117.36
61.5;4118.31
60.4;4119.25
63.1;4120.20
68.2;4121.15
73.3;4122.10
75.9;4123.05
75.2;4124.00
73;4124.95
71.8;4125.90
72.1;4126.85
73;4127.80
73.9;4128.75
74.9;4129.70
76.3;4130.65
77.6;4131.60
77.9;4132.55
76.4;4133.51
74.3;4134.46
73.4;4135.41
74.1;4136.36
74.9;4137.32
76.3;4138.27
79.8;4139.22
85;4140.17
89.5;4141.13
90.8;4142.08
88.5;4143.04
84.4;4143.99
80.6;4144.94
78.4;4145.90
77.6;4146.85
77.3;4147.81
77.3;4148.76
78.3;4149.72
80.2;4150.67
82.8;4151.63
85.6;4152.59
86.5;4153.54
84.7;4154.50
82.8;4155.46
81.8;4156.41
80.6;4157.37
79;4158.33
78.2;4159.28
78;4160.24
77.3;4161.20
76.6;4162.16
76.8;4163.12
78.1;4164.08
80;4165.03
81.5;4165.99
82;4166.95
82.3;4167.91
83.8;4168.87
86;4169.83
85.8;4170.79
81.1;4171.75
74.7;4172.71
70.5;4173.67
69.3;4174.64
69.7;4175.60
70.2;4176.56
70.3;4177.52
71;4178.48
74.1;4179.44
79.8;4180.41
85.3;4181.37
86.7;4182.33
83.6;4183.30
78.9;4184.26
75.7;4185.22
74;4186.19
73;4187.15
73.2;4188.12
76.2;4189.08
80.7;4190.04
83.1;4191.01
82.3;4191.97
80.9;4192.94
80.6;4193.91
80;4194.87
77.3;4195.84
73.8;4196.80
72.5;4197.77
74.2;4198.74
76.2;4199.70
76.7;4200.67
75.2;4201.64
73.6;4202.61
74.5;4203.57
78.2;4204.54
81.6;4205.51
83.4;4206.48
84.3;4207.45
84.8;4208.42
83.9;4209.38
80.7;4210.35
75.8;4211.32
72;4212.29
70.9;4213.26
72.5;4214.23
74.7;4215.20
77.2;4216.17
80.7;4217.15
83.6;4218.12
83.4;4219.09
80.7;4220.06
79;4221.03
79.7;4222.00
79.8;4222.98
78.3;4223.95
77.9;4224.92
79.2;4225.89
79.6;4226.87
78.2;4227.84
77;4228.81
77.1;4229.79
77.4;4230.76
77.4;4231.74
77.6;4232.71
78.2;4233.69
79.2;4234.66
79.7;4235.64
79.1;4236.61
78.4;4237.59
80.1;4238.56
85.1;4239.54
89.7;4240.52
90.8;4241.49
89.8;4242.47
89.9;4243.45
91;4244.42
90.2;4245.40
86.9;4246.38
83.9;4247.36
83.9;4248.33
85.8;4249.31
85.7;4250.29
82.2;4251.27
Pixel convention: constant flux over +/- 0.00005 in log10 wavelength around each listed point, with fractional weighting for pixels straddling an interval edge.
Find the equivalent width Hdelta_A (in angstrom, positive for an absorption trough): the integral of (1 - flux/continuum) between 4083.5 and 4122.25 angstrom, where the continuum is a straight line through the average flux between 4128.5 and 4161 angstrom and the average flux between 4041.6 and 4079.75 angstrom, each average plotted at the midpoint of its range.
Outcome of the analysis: 7.5 angstrom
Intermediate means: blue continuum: 75.5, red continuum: 80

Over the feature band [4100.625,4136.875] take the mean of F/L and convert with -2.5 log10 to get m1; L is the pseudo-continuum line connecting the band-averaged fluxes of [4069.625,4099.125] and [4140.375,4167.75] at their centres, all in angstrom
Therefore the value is 0.17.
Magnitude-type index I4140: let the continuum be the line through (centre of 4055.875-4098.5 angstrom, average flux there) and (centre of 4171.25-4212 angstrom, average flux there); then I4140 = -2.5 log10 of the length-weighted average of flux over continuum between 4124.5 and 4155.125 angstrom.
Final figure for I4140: -0.06 mag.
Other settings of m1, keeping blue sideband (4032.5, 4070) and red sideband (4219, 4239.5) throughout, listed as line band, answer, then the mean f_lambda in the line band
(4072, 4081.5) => 0.13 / 69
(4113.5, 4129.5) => 0.14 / 68.8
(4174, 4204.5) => 0.03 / 76.5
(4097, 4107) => 0.46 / 51.3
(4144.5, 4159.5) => -0.03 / 80.8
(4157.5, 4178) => 0.01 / 77.7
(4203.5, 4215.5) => 0.01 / 78.4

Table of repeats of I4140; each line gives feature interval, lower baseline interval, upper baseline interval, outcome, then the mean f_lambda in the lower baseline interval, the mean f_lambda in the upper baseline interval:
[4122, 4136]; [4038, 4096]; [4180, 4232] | 0.03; 75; 78.5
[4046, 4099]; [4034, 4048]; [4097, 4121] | -0.05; 80.4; 57.6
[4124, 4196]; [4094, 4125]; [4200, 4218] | -0.14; 60.6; 77.9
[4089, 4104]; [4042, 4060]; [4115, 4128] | 0.17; 79.7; 68.9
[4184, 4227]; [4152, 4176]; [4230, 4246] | 0.05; 79.7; 83.3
